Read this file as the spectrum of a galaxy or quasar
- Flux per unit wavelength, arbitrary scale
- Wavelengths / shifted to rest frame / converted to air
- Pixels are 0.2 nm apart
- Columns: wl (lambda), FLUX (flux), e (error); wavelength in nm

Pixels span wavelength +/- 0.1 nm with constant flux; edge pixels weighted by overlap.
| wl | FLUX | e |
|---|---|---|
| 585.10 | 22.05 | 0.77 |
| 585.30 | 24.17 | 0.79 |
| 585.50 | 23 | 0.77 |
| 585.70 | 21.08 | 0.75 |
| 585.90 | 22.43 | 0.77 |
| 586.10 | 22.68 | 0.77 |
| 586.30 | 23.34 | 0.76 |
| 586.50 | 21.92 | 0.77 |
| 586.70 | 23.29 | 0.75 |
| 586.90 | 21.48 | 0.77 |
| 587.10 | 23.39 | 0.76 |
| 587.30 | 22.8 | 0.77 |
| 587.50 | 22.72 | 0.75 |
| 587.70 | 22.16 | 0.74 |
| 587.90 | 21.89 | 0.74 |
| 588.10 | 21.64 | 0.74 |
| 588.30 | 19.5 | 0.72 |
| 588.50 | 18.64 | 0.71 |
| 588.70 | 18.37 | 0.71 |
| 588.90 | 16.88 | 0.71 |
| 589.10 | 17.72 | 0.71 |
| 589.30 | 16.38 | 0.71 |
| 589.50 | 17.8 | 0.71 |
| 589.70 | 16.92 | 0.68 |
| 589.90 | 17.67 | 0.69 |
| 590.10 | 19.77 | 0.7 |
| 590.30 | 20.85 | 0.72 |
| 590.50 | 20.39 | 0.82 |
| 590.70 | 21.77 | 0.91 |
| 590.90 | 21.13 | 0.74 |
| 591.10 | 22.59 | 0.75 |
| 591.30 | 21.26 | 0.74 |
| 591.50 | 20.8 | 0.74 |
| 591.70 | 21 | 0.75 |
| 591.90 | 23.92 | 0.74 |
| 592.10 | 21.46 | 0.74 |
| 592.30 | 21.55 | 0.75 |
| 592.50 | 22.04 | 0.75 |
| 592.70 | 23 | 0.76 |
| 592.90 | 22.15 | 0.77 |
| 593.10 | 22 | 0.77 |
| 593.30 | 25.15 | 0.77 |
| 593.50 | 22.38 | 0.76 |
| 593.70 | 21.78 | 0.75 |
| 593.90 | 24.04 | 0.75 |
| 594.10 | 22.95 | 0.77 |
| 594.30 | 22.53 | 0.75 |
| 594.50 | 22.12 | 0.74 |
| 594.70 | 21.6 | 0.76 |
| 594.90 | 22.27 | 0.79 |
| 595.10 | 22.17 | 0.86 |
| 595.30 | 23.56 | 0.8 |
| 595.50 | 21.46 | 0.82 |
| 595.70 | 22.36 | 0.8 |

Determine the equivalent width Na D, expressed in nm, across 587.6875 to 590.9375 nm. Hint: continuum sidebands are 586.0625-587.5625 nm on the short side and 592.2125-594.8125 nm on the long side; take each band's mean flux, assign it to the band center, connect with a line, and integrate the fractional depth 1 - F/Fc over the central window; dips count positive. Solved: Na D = 0.48 nm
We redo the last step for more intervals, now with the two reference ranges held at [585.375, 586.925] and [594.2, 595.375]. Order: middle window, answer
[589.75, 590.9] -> 0.12 nm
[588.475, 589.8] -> 0.29 nm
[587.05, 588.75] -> 0.09 nm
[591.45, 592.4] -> 0.03 nm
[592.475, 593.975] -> -0.03 nm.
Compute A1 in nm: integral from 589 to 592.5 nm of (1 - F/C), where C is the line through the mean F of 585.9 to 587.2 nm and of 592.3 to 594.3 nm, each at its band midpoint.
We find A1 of 0.384 nm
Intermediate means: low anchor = 22.7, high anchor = 22.8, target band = 20.2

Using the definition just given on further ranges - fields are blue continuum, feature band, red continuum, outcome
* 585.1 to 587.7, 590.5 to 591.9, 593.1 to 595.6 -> 0.07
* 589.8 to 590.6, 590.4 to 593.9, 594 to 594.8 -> -0.20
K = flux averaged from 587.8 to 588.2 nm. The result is 21.8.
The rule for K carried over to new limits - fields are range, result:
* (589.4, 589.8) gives 17.4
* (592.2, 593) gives 22.2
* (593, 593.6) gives 23.2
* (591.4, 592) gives 21.9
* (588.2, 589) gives 18.3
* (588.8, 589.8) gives 17.1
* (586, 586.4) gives 23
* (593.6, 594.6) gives 22.7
